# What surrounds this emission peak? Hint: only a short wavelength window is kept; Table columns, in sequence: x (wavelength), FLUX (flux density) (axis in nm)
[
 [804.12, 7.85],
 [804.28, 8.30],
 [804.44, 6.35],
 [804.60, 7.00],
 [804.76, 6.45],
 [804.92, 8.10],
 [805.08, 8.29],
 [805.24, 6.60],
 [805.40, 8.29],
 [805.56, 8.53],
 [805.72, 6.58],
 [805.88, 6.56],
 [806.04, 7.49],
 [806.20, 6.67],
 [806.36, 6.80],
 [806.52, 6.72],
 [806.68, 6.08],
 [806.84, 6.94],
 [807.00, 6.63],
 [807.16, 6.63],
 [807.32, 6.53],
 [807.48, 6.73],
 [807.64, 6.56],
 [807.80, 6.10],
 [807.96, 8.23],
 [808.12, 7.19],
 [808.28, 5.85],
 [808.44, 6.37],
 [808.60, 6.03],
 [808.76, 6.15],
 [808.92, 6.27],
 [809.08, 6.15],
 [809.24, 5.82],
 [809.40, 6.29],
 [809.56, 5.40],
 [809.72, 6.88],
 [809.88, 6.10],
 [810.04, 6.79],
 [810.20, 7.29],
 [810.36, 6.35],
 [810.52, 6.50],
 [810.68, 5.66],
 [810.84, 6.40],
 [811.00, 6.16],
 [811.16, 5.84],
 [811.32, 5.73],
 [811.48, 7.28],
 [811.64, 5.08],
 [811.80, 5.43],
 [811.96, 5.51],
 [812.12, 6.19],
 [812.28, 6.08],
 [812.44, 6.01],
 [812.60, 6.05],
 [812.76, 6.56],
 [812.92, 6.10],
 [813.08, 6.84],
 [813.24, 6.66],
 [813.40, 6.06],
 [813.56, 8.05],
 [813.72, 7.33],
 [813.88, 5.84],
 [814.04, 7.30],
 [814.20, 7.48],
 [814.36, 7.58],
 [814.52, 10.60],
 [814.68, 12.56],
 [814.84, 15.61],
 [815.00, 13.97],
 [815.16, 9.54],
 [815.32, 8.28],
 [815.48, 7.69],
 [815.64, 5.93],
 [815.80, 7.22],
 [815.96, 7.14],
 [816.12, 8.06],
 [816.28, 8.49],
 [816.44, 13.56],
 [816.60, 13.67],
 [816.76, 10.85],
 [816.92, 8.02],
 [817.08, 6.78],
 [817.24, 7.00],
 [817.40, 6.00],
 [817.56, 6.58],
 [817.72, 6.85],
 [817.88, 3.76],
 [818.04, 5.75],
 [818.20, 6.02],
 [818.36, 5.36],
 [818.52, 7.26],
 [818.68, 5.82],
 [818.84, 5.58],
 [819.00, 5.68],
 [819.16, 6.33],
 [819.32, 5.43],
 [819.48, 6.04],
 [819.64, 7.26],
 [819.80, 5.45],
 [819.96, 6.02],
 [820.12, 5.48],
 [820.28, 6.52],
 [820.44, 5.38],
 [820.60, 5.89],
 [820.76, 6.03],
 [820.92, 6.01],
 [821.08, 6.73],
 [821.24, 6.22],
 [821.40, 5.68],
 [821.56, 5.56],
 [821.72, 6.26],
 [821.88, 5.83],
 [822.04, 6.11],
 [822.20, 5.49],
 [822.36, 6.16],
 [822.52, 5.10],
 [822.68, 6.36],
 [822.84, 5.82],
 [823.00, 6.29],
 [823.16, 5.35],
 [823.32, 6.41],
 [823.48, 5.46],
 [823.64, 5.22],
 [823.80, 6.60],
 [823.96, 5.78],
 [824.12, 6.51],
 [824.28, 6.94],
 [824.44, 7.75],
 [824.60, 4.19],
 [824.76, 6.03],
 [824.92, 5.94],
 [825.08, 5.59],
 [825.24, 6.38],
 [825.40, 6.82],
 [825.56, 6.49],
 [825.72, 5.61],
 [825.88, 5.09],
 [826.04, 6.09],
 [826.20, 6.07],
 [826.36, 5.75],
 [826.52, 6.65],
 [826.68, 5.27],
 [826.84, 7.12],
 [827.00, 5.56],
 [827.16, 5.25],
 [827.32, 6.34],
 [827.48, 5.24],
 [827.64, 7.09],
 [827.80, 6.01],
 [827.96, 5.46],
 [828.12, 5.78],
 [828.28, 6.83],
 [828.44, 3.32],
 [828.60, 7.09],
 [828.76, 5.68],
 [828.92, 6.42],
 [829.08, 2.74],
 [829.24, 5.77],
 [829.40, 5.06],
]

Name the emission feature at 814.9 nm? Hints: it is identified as [S II] 6716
